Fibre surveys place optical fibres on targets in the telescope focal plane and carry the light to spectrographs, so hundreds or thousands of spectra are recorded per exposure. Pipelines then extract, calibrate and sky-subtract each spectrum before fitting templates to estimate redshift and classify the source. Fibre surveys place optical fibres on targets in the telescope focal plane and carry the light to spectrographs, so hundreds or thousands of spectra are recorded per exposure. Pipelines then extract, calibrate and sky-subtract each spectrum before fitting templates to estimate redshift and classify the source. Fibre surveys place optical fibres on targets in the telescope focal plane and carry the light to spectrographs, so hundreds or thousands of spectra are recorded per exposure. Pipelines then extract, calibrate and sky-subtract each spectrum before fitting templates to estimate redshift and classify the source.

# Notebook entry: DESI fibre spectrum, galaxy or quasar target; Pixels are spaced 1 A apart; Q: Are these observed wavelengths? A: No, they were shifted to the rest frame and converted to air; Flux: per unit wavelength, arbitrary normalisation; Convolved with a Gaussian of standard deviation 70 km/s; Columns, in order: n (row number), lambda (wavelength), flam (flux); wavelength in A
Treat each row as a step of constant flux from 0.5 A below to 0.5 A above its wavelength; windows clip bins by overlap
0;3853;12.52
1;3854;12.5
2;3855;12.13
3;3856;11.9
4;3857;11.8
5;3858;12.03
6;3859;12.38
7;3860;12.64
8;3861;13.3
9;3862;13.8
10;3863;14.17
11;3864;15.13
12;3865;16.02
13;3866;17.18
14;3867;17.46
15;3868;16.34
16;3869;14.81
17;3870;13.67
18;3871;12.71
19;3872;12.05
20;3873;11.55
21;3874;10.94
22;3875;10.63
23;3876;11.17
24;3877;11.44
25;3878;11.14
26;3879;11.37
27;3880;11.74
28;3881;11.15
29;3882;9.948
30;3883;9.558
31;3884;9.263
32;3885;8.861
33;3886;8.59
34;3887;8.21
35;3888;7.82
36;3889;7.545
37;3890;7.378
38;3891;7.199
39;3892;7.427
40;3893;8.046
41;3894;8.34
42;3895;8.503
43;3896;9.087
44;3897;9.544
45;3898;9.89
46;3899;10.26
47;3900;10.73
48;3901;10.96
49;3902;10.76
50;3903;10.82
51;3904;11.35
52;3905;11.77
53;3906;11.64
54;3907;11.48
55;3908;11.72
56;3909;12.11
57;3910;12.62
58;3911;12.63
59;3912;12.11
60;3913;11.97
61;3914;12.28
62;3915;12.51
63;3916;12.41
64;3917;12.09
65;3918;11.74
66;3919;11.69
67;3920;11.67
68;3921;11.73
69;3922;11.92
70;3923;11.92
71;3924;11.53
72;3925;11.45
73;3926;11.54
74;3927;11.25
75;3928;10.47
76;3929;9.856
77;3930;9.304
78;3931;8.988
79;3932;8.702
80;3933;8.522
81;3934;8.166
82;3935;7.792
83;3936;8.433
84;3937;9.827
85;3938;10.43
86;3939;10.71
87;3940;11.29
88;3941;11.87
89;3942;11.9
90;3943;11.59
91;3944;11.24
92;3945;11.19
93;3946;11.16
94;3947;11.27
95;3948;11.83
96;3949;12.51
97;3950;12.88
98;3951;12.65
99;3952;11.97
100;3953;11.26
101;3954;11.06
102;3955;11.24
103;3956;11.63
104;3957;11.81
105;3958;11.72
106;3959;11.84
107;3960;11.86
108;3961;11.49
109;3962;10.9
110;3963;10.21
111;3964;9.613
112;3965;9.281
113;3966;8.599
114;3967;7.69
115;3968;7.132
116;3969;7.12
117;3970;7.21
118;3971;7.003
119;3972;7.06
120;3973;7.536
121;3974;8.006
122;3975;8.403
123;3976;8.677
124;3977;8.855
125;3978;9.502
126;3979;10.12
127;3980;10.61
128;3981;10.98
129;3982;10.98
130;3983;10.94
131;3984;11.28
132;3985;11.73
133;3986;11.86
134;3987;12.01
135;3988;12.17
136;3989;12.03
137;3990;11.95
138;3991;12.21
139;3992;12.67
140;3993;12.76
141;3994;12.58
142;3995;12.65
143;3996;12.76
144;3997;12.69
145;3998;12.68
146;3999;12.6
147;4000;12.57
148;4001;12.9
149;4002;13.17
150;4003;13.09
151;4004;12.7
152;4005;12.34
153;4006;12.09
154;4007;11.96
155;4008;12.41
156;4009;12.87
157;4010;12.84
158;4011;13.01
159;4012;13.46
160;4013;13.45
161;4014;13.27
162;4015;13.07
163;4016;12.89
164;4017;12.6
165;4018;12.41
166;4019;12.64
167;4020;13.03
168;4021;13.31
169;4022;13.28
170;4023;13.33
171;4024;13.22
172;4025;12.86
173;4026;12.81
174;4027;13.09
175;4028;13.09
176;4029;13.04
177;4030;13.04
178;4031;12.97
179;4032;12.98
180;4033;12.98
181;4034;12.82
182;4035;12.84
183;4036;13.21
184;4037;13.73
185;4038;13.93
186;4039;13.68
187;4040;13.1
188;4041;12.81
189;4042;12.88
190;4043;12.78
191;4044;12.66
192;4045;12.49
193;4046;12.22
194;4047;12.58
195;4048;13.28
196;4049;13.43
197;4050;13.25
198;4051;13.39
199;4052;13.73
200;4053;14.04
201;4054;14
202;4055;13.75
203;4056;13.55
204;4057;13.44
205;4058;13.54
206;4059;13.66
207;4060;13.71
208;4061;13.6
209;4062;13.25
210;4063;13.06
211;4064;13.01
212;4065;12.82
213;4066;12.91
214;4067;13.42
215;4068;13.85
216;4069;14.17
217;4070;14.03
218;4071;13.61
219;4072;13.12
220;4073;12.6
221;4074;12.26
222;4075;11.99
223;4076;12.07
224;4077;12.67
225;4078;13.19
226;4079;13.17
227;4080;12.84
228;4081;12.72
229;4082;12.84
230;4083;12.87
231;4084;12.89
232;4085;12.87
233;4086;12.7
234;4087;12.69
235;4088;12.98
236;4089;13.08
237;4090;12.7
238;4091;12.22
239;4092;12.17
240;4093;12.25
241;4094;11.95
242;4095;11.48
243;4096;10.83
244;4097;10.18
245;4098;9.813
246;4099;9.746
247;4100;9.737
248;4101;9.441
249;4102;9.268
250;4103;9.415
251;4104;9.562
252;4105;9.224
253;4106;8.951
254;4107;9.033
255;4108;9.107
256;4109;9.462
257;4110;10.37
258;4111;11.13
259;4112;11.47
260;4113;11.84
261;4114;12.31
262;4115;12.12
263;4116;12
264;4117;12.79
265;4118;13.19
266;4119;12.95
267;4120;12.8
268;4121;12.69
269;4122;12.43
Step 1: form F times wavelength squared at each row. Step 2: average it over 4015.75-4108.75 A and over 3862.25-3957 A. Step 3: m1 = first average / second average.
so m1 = 1.2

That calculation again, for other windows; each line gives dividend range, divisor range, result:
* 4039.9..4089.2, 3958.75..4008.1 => 1.26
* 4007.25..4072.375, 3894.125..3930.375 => 1.25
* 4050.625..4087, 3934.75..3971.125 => 1.32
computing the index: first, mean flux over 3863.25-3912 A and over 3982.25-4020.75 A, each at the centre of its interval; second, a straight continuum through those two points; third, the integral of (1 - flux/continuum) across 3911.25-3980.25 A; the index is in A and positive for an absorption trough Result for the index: 7.8 A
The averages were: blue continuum 11.1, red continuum 12.5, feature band 10.5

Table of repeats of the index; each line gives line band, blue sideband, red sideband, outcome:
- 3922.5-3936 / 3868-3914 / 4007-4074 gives 1.6 A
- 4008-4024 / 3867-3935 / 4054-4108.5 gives -1.9 A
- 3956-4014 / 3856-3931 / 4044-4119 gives 3.4 A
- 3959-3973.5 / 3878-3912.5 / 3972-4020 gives 3.1 A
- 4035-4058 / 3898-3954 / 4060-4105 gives -2.5 A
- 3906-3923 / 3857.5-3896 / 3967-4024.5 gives -1.0 A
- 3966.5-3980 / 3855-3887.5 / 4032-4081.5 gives 4.9 A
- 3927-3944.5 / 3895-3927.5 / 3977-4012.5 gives 2.5 A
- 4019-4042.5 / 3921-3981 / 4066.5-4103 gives -3.6 A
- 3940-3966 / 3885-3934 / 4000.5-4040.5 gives 0.1 A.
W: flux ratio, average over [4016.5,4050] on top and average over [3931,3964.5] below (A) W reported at 1.19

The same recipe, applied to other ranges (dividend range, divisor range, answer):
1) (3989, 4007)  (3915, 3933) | 1.14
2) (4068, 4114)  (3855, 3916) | 1.02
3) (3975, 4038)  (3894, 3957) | 1.12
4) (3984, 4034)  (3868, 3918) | 1.19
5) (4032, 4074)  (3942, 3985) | 1.29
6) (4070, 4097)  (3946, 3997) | 1.18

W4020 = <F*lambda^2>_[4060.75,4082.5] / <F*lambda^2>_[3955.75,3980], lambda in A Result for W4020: 1.5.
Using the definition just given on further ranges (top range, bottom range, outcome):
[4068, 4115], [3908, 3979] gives 1.19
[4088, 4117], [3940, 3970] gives 1.07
